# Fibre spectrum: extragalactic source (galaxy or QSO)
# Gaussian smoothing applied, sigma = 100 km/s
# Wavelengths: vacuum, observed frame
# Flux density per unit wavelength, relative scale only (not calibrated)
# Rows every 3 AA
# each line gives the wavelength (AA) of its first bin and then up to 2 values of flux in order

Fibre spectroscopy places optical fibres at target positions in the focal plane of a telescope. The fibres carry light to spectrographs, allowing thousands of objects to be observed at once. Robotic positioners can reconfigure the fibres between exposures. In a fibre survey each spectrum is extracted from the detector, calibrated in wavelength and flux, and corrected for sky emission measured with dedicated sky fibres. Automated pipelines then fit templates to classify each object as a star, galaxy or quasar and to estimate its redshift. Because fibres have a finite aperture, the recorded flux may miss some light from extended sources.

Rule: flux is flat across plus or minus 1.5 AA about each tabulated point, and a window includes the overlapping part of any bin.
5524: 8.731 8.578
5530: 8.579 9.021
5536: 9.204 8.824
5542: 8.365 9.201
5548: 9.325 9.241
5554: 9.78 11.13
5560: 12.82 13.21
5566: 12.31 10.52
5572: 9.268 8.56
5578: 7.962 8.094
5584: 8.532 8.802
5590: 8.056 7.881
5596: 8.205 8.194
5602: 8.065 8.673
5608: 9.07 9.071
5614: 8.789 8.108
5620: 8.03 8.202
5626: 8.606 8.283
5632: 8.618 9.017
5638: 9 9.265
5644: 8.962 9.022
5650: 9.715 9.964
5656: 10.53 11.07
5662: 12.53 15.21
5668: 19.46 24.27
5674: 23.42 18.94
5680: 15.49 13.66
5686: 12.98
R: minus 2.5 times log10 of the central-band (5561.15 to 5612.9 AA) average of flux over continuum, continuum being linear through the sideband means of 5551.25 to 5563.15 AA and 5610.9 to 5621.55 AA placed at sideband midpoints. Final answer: 0.09 mag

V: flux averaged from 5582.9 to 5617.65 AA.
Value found 8.46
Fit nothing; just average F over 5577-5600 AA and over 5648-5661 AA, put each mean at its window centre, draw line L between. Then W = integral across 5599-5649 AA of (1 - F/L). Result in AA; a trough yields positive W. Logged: 3.7 AA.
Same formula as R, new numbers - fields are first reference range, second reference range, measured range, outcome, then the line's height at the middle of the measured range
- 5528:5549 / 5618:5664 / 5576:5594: 0.114 mag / 9.15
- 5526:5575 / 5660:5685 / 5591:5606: 0.500 mag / 13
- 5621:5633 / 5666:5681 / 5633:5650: 0.301 mag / 12.1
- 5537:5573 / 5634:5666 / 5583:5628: 0.223 mag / 10.3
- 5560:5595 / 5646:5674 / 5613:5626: 0.388 mag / 11.9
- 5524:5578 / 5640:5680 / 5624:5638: 0.441 mag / 13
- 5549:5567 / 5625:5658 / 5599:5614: 0.165 mag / 10.1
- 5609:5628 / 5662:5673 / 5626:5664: 0.395 mag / 14.1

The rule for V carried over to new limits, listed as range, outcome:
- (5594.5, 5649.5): 8.64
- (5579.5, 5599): 8.26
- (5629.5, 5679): 13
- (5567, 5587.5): 8.91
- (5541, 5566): 10.5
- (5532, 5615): 9.3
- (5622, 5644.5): 8.75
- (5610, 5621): 8.49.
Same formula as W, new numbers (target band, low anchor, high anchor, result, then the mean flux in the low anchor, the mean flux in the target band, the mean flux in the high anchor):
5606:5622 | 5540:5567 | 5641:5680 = 5.11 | 10.5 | 8.6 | 14.3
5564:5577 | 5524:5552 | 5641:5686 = 0.08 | 8.91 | 10.2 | 14.2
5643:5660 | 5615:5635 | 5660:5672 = 5.14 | 8.37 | 9.87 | 17.3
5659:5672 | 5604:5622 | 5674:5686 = -1.64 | 8.61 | 16.8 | 16.6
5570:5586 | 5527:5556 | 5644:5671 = 2.58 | 9.07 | 8.56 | 12.7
